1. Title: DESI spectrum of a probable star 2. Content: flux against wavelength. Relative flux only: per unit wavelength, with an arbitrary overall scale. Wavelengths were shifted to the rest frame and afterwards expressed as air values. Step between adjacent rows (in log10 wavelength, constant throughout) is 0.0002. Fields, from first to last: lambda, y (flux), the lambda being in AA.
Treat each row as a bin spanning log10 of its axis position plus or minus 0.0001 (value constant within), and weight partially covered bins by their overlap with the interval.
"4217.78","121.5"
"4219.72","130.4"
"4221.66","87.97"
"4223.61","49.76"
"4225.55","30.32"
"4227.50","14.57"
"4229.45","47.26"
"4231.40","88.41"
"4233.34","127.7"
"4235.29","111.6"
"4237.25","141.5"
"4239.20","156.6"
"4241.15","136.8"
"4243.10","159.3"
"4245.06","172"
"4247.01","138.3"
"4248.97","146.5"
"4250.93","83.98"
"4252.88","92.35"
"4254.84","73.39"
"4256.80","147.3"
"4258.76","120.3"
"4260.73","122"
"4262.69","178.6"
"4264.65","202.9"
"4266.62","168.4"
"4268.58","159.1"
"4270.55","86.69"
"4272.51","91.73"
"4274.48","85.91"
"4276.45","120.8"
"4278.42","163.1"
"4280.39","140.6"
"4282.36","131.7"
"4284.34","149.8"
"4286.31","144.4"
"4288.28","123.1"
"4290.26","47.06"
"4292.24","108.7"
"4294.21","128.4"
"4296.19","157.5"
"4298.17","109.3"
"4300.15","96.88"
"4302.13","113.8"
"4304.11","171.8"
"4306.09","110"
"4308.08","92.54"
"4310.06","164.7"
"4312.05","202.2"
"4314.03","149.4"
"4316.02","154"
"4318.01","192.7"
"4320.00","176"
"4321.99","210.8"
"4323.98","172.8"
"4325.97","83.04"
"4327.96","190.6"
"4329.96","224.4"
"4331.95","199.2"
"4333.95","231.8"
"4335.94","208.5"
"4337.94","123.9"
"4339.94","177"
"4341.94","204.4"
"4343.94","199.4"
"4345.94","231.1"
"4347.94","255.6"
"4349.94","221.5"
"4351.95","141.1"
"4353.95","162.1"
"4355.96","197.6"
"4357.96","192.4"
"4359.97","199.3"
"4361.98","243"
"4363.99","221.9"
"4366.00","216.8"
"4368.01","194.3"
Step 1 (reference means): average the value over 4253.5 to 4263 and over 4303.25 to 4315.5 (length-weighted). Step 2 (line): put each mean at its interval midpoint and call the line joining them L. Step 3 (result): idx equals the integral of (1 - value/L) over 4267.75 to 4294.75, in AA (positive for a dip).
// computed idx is 2.96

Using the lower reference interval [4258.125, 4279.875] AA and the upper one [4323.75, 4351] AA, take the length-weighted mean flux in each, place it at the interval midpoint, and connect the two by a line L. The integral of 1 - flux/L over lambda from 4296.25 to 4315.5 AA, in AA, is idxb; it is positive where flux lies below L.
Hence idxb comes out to 3.7 AA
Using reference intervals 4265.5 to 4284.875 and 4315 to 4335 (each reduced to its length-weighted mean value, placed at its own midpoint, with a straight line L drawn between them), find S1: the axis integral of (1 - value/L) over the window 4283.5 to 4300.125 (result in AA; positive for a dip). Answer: 3.2 AA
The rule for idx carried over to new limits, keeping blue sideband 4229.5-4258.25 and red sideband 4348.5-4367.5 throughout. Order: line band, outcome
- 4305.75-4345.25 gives 0.98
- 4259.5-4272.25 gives -0.94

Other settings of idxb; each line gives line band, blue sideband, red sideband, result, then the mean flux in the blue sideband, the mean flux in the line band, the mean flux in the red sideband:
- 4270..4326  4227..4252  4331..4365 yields 9.9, 119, 135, 201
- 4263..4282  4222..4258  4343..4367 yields -0.4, 106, 137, 207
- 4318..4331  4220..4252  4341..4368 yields 0.2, 106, 178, 206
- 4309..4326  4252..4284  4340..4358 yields 0.1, 131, 172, 200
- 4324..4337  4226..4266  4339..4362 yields -0.2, 122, 188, 200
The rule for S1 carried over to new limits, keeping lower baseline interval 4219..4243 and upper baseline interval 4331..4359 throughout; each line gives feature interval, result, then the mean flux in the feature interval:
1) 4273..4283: 0.79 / 126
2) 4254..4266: -2.02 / 142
